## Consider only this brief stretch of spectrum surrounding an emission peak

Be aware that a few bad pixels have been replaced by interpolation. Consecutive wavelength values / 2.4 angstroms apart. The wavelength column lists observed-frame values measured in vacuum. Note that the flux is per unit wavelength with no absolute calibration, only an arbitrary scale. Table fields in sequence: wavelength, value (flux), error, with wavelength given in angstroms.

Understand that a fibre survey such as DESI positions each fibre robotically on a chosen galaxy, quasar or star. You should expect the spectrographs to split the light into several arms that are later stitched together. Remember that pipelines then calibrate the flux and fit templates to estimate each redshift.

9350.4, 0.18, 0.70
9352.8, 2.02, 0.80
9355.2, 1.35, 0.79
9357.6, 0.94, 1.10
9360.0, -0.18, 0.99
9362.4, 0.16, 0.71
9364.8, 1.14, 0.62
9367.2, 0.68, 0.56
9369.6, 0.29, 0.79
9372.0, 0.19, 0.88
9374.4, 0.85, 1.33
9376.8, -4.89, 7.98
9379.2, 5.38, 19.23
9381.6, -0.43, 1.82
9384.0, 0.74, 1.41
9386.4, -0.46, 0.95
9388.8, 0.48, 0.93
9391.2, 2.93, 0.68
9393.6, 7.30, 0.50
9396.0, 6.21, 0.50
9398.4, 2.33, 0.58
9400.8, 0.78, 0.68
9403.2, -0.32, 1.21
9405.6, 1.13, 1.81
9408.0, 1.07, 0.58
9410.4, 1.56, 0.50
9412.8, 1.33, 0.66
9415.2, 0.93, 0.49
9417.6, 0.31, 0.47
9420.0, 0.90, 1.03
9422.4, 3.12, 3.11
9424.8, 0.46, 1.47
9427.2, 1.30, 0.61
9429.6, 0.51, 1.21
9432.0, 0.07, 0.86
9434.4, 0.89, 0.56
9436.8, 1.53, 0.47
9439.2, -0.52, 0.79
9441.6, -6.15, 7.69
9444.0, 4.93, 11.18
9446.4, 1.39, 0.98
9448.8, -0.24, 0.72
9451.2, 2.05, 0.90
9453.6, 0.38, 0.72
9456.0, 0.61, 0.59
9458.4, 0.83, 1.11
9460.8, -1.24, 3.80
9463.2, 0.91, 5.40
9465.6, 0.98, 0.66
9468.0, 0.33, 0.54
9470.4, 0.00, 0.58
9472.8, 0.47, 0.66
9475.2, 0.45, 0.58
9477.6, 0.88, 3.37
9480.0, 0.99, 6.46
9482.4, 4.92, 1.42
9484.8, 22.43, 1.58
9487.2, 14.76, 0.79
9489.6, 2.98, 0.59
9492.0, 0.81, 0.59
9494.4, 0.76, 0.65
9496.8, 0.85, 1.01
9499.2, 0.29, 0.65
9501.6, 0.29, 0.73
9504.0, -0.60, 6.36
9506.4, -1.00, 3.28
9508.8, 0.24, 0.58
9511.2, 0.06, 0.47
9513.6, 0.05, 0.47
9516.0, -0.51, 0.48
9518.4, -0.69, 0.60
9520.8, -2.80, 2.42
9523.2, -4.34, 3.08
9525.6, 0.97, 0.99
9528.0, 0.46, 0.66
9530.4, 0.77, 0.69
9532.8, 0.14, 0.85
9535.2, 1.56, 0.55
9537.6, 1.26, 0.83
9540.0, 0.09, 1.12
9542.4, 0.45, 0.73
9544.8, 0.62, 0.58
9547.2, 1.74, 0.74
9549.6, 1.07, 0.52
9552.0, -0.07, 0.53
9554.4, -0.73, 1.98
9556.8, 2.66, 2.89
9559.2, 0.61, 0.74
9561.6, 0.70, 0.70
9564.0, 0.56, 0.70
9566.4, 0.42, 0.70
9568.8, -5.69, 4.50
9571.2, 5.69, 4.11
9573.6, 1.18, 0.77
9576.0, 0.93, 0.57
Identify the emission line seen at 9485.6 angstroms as [O III]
